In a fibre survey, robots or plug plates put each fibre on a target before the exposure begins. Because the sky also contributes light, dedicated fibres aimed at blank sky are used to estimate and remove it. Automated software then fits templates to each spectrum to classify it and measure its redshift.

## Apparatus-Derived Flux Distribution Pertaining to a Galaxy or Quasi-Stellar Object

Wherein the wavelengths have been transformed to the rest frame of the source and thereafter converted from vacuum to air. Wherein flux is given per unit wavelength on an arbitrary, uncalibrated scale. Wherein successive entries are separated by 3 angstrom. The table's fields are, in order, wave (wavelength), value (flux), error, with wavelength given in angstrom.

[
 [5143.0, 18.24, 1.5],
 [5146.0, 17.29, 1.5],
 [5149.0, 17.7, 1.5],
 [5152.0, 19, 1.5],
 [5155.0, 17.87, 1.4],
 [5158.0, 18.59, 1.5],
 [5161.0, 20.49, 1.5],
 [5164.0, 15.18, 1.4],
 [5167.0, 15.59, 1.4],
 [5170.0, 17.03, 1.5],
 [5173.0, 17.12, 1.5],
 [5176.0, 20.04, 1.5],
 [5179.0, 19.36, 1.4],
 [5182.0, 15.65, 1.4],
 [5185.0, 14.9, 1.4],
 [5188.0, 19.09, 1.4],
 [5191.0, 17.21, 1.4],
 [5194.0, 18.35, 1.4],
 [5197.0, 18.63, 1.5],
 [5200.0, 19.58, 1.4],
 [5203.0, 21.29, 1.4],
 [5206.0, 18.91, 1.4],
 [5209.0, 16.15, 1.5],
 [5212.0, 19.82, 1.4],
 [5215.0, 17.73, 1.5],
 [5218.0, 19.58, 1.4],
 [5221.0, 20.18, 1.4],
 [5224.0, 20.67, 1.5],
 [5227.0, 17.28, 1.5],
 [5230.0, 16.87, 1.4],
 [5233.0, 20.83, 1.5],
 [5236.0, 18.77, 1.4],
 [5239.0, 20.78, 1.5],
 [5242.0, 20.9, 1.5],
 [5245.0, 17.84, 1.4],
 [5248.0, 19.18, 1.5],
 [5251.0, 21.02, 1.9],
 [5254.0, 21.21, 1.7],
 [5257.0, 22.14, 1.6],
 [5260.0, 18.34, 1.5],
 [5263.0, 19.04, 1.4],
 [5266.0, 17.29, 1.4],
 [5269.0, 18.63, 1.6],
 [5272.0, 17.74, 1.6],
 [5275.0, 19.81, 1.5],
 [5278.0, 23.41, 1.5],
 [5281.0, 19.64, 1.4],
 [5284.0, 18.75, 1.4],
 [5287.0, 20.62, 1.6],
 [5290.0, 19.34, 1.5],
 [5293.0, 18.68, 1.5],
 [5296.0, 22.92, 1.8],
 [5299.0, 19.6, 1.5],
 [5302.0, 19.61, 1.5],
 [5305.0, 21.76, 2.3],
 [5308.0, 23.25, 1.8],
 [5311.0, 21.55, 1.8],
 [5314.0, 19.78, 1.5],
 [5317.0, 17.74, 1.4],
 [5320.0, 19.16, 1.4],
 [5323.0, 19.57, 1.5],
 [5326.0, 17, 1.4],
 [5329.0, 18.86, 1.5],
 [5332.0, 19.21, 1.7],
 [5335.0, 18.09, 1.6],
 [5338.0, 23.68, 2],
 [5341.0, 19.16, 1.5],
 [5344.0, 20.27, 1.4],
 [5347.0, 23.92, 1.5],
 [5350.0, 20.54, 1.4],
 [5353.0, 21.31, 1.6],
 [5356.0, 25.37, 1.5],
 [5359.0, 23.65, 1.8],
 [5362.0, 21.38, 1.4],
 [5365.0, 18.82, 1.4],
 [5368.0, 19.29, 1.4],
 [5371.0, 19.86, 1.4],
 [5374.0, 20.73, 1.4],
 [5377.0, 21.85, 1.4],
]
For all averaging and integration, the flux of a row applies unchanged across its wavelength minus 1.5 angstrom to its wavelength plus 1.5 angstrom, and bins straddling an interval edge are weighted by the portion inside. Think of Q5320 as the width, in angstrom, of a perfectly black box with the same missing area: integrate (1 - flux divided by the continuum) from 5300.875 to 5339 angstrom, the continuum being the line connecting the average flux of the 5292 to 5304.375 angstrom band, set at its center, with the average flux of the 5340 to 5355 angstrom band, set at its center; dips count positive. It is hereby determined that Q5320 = 1.57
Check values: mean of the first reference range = 20.4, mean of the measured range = 19.9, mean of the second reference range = 21.2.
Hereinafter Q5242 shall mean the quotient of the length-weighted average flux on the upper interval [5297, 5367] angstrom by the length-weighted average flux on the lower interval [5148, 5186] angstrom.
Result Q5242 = 1.17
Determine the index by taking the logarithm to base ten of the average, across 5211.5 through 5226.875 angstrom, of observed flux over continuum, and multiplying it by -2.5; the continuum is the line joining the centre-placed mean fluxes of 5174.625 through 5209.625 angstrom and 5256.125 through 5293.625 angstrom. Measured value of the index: -0.04 mag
